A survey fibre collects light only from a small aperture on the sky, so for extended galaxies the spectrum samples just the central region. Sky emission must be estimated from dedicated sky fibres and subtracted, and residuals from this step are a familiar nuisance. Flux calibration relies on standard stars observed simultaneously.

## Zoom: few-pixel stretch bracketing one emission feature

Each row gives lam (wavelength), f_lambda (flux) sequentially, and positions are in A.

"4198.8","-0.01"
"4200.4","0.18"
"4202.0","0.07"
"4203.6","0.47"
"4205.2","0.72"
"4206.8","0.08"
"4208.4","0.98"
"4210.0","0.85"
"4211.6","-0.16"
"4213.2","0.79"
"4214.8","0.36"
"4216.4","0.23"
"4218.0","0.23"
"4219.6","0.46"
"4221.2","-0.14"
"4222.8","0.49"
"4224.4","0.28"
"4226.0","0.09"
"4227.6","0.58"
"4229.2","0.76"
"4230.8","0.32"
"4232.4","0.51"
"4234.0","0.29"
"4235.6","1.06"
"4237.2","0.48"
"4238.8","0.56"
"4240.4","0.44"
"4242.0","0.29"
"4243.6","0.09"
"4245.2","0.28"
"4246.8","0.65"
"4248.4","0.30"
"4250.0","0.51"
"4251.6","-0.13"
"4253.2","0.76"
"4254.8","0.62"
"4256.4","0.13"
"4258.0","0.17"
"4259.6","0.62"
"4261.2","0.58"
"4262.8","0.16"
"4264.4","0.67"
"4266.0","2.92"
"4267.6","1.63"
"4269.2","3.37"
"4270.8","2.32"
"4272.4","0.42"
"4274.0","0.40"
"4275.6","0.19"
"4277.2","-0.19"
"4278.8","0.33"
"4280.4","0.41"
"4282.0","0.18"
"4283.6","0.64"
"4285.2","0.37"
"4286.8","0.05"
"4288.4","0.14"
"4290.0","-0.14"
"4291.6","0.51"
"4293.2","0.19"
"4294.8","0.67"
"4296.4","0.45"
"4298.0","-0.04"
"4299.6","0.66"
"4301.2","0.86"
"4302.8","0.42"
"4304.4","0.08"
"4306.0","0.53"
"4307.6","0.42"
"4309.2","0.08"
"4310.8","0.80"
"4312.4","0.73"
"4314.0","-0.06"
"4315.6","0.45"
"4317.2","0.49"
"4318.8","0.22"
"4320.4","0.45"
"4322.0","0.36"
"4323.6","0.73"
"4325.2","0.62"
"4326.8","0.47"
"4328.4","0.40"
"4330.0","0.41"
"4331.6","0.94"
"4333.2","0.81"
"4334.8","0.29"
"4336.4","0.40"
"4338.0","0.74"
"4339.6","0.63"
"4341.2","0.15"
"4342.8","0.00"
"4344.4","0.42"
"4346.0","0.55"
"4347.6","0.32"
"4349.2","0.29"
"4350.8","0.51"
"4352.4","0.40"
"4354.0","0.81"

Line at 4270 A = [O II] 3727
